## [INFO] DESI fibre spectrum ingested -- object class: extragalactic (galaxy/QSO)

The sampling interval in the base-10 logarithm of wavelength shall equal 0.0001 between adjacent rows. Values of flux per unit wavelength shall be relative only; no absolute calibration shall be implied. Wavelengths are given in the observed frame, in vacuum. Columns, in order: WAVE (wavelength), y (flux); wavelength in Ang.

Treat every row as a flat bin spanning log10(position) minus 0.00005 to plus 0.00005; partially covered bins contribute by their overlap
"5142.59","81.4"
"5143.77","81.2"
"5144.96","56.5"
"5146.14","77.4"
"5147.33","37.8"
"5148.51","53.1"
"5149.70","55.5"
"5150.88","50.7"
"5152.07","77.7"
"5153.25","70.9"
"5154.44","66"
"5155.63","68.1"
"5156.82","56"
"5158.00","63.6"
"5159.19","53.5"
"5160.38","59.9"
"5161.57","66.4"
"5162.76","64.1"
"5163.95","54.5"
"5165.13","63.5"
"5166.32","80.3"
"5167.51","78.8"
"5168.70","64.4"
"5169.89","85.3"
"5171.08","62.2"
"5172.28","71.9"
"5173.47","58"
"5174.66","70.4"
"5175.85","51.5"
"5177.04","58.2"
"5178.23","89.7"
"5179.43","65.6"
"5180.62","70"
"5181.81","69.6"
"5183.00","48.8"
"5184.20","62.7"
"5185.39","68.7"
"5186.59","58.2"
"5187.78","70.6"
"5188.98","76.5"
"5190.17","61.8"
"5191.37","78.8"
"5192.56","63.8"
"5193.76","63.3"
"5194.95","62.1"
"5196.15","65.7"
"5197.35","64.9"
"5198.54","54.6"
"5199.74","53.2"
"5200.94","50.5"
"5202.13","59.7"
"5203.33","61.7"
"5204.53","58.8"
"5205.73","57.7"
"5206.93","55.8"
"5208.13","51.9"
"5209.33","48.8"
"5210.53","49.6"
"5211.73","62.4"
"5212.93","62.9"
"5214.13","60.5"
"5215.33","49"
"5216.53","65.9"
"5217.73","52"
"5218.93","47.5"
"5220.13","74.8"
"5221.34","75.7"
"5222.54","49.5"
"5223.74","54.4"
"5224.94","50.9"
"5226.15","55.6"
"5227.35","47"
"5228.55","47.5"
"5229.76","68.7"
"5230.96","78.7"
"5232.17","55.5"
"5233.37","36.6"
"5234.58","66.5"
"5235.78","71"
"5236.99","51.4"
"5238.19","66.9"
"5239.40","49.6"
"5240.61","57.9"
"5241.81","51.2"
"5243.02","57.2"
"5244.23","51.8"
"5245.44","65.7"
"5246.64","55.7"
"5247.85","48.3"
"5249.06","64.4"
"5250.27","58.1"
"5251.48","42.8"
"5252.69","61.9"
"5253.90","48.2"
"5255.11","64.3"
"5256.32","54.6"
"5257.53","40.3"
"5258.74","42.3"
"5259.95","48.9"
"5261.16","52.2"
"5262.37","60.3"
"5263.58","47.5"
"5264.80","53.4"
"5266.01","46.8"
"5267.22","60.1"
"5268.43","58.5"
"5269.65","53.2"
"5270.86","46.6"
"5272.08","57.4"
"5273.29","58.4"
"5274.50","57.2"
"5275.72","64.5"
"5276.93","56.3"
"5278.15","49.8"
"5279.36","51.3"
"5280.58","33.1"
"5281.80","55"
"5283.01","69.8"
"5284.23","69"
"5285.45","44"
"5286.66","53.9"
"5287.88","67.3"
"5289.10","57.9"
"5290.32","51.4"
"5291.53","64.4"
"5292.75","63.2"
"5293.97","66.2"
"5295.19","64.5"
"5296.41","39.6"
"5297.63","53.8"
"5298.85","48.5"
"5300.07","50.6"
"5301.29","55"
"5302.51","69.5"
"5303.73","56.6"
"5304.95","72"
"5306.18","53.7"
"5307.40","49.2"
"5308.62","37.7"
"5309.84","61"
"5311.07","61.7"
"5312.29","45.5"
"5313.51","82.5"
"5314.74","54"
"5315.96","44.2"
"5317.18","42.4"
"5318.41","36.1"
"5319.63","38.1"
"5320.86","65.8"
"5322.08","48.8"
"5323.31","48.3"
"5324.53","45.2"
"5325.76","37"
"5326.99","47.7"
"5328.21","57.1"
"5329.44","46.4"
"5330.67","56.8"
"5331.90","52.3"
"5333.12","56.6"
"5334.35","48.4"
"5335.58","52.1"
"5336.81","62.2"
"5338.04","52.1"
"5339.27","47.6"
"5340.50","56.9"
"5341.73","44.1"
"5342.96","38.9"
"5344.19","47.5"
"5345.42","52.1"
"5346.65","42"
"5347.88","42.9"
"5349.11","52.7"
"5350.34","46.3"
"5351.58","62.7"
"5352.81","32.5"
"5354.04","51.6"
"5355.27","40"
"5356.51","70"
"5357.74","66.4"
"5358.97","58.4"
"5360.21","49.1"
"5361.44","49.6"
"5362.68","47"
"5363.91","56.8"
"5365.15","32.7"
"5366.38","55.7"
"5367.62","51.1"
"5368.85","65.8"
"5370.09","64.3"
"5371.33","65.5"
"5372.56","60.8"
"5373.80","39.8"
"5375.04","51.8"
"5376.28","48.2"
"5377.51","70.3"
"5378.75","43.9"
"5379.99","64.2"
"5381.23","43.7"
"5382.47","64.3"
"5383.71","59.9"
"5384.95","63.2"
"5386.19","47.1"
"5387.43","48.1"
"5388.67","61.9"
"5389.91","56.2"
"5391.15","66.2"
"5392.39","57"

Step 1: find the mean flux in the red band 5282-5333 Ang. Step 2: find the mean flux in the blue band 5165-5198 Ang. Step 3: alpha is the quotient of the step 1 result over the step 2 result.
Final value 0.81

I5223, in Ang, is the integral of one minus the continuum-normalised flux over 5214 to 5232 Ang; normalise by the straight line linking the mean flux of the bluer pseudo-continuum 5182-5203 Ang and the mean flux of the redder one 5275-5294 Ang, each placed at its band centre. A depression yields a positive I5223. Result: 0.7 Ang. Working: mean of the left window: 62.7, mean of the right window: 57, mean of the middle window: 58.4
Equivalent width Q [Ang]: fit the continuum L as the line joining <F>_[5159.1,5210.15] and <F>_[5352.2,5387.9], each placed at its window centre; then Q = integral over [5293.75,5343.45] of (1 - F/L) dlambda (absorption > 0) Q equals 3.8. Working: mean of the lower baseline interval 63.7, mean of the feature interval 52.3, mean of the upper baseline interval 53.9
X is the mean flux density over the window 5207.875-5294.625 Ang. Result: 56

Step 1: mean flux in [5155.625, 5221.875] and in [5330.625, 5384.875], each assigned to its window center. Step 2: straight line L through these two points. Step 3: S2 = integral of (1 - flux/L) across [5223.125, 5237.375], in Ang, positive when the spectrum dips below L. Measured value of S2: 0.8 Ang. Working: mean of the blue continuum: 62.9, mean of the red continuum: 52.7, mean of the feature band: 57.1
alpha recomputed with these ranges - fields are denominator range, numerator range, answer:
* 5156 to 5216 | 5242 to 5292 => 0.87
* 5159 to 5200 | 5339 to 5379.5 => 0.79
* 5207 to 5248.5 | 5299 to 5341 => 0.92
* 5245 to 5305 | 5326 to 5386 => 0.95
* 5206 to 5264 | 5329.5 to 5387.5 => 0.94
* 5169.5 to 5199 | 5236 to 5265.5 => 0.82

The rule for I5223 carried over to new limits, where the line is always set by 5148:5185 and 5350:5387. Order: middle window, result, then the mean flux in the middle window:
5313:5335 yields 2.42 Ang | 50.3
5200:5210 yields 1.17 Ang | 55.5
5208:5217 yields 0.86 Ang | 56.5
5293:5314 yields 0.26 Ang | 56.9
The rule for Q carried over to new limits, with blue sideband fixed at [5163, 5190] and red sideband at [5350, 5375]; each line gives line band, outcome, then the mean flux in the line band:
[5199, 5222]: 2.4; 57.8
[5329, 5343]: 0.9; 51.7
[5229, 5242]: 0.7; 59.6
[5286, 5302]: 0.5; 56.7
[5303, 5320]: 1.3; 52.8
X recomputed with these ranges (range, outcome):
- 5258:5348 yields 53.1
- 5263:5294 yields 55.8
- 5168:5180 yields 67.8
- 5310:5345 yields 50.7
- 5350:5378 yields 53.8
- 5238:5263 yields 54.2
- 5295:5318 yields 54.5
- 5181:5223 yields 60.6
